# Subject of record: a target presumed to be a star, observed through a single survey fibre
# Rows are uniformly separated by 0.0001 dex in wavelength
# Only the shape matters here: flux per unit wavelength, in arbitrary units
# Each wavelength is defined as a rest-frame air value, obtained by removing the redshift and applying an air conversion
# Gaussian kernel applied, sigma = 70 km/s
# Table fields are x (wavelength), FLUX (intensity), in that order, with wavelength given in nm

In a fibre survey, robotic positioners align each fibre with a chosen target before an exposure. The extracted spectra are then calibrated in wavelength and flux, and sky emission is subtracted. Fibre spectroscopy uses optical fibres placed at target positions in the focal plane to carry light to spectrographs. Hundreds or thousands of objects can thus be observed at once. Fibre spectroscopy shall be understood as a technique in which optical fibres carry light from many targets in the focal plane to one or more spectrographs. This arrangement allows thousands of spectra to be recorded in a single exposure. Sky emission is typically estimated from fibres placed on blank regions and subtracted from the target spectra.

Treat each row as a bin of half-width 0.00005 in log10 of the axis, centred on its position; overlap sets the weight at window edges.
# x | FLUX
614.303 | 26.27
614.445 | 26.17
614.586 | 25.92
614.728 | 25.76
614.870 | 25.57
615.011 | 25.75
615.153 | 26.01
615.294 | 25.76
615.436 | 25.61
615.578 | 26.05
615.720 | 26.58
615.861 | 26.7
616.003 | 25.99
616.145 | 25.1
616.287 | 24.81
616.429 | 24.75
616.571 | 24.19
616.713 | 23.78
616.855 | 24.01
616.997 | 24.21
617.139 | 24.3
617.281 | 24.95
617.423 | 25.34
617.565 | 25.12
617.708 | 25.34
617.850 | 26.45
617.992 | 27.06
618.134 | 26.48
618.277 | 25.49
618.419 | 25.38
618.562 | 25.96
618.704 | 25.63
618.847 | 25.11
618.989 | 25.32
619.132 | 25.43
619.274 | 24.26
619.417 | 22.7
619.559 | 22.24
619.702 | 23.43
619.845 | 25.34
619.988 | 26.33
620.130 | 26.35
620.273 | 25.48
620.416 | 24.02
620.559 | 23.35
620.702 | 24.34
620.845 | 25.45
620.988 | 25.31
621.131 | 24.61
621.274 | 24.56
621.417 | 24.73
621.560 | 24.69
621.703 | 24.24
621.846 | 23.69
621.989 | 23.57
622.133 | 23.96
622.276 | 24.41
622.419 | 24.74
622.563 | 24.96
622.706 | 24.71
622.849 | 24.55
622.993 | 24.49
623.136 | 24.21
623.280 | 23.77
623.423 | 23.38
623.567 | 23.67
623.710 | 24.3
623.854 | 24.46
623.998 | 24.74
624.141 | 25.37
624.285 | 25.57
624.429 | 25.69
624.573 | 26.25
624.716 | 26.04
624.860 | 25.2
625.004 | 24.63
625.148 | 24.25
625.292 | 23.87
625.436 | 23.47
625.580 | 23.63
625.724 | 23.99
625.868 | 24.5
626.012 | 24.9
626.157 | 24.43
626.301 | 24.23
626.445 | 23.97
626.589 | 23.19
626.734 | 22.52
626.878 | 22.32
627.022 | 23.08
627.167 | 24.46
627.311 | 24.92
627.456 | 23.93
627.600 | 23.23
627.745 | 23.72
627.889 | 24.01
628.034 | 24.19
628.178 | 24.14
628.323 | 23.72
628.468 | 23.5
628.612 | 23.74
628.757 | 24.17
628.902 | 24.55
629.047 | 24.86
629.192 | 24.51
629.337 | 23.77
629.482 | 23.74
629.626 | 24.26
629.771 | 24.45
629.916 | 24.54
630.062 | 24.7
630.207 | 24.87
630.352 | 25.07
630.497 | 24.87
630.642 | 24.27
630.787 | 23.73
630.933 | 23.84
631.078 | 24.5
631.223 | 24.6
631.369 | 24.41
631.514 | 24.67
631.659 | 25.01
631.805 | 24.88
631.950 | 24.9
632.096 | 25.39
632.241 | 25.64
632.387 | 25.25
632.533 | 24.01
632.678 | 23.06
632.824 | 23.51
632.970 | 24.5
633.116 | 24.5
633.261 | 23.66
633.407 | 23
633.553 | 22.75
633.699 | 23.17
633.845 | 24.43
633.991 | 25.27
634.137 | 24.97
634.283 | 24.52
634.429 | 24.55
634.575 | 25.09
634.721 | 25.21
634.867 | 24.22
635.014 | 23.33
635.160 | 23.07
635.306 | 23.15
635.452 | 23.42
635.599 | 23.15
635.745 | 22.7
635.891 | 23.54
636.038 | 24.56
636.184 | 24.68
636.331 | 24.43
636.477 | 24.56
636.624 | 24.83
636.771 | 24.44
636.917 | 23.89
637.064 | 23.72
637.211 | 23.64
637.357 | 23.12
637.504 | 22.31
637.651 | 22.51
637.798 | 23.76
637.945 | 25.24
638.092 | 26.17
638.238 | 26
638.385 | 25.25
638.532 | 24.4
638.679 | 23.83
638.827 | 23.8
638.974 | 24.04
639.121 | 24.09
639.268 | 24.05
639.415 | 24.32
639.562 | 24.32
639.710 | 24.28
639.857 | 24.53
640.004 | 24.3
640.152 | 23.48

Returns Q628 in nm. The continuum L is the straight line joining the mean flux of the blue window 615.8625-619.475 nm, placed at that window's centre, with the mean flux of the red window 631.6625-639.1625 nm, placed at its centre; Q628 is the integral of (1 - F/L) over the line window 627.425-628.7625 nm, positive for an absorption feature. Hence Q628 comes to 0.04 nm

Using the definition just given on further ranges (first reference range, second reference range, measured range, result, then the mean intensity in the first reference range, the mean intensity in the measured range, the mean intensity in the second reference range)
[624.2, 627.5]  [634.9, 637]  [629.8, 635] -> -0.09 nm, 24.3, 24.4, 23.8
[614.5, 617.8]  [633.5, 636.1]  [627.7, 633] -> -0.02 nm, 25.3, 24.4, 24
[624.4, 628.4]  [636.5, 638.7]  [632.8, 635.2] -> 0.01 nm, 24.1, 24.1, 24.2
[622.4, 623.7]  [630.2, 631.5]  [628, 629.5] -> 0.02 nm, 24.3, 24.1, 24.5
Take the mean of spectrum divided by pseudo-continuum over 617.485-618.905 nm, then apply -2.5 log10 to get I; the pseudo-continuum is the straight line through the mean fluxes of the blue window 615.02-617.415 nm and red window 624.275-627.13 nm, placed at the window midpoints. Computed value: -0.03 mag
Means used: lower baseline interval 25.2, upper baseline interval 24.3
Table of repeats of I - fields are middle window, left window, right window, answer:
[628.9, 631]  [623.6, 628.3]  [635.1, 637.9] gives -0.02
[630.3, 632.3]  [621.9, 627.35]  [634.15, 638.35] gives -0.02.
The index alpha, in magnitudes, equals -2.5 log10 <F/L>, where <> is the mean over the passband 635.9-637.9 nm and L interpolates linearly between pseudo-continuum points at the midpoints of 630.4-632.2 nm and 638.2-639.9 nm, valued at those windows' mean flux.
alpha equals 0.03 mag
